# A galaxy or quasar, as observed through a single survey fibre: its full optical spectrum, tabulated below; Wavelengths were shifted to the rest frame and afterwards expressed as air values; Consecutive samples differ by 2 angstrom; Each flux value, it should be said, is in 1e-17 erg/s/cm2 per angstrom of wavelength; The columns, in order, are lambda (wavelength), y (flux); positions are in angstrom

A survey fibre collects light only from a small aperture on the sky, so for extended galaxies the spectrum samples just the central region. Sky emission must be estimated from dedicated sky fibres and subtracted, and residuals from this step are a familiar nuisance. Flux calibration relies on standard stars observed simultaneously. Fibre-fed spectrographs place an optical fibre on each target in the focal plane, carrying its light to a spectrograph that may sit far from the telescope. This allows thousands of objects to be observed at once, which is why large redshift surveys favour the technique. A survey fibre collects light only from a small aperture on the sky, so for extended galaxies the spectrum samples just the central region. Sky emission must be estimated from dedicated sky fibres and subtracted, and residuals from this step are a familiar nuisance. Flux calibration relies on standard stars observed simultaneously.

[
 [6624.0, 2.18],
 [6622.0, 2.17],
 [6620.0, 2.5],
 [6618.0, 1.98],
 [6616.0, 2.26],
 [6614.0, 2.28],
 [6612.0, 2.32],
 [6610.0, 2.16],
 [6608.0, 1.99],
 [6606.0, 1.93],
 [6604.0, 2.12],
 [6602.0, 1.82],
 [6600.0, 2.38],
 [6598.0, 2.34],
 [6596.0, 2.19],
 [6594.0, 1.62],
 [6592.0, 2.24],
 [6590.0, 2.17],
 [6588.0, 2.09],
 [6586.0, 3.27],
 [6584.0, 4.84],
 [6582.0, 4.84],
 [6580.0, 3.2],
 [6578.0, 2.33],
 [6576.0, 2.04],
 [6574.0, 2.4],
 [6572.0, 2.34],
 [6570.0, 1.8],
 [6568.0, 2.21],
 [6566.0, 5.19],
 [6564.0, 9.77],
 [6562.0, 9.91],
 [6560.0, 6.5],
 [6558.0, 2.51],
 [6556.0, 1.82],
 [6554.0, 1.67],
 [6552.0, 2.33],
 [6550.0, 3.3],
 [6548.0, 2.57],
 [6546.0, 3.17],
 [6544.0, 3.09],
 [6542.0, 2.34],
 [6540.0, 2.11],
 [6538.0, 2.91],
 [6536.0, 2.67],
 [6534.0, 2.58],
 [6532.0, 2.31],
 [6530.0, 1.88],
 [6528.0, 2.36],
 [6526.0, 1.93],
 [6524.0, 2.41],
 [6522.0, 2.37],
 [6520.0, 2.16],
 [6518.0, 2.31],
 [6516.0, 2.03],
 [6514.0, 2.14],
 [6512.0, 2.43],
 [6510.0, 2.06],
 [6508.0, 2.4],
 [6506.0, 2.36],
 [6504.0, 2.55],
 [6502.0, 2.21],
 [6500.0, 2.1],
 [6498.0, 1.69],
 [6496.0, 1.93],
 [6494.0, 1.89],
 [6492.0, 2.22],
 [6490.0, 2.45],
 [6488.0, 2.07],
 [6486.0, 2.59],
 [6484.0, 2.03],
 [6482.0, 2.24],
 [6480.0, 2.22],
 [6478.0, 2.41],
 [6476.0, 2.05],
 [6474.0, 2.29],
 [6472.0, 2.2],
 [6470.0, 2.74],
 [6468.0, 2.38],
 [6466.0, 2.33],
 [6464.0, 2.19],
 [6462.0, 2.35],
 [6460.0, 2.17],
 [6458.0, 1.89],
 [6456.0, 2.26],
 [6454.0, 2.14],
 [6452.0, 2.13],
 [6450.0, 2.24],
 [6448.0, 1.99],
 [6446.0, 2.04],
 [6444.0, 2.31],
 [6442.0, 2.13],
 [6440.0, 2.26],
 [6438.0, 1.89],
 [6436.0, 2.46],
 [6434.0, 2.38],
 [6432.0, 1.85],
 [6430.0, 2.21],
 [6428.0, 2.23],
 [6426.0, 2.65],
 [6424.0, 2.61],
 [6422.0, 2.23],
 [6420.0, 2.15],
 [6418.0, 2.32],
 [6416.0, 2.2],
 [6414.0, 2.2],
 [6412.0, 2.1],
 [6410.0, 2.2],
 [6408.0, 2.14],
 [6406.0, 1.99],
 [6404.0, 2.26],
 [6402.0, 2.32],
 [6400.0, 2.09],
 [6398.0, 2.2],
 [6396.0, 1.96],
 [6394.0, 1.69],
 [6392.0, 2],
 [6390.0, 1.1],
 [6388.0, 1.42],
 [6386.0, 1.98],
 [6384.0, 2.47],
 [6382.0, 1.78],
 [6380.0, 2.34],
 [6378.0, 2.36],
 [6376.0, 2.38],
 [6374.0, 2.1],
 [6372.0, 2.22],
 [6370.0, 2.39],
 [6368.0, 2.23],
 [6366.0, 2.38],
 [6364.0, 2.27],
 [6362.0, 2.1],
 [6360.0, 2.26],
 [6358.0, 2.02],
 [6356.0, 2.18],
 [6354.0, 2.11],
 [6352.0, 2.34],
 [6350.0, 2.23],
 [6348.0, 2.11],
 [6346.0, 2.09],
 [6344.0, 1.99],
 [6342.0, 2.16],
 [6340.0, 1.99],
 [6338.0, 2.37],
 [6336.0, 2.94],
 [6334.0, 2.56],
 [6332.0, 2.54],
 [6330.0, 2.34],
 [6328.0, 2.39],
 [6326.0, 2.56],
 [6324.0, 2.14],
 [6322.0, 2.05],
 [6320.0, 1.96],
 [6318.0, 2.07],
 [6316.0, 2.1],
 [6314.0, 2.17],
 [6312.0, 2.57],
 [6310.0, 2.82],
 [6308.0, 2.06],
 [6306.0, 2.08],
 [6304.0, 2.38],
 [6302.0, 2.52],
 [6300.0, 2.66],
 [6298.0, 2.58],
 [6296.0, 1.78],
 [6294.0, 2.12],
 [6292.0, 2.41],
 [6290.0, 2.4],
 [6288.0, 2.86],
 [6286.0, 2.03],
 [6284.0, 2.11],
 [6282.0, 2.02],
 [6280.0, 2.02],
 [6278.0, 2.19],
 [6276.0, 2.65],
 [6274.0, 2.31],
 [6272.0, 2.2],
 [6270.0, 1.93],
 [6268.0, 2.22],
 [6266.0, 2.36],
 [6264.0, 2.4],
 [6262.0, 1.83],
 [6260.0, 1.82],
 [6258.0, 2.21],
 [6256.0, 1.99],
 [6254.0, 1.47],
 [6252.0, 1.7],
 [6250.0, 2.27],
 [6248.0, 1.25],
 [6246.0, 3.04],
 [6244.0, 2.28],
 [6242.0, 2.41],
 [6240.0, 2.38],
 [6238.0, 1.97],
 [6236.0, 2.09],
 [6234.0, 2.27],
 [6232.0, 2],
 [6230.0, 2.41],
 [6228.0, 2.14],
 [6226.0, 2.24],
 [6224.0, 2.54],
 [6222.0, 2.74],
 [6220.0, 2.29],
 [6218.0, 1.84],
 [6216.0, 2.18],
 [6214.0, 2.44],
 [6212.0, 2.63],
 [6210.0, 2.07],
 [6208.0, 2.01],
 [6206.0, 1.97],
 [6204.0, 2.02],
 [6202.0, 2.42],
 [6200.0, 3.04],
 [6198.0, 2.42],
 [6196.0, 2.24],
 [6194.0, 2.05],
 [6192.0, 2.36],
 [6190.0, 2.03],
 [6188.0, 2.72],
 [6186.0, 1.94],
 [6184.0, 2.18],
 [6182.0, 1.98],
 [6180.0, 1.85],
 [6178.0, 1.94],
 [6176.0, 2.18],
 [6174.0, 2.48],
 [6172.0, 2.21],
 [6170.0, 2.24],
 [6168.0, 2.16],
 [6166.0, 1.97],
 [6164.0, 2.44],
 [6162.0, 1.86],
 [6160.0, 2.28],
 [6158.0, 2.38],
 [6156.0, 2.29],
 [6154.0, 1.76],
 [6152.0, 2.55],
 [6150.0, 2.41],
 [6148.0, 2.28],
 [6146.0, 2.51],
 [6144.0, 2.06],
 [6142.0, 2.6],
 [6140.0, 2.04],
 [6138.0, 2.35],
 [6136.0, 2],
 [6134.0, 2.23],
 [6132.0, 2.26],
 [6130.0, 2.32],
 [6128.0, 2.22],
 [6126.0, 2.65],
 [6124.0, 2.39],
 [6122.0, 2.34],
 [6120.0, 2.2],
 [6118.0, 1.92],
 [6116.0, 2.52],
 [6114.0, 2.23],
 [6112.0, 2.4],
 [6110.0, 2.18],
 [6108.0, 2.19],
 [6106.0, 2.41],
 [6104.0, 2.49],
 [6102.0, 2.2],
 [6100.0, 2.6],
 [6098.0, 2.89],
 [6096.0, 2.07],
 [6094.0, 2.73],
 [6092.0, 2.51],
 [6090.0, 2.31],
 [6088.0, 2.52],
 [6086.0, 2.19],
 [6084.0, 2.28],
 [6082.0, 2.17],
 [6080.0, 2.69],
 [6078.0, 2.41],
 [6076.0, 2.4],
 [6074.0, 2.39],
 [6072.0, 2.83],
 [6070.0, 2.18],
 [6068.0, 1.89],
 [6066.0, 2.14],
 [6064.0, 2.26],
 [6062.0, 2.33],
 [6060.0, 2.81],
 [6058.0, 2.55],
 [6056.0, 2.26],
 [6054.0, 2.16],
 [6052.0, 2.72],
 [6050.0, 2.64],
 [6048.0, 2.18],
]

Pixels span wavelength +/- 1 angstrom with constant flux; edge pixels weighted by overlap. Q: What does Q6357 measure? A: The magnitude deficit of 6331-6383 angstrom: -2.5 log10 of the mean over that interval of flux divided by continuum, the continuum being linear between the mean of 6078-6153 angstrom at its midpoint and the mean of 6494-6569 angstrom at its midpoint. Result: 0.19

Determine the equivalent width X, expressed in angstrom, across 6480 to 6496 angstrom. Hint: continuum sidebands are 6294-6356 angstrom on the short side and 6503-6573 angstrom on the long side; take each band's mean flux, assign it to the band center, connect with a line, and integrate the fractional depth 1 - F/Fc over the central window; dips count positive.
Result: 3.54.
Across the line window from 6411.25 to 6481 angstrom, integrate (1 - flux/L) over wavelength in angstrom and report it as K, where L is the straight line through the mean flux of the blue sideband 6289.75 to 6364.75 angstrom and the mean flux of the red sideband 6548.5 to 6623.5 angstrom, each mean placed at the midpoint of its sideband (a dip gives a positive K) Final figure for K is 9.8 angstrom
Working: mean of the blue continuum 2.27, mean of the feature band 2.23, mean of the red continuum 2.99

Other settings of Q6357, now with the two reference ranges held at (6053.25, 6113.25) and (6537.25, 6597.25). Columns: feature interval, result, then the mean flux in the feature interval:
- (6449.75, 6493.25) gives 0.351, 2.25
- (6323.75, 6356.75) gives 0.237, 2.3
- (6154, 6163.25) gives 0.168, 2.16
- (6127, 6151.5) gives 0.095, 2.28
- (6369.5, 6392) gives 0.397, 2.04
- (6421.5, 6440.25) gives 0.311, 2.28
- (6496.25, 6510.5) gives 0.403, 2.19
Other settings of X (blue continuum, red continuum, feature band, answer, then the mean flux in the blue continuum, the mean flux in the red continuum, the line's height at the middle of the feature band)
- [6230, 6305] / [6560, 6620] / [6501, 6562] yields 6.1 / 2.2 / 3.08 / 2.92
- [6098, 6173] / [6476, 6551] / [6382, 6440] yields 5.1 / 2.28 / 2.33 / 2.32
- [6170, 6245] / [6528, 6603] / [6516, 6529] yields 3.3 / 2.24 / 3.09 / 2.99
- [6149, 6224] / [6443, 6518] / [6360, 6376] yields -0.2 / 2.24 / 2.21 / 2.22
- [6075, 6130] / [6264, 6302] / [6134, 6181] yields 2.7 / 2.37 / 2.28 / 2.34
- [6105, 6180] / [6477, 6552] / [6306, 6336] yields -0.4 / 2.25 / 2.34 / 2.29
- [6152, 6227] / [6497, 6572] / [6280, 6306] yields 1.4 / 2.23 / 2.92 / 2.44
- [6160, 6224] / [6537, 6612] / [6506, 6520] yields 3.3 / 2.23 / 3.06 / 2.92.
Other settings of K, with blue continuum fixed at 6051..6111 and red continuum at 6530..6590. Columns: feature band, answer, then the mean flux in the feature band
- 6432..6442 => 2.90 angstrom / 2.2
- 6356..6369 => 3.26 angstrom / 2.21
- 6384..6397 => 5.42 angstrom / 1.75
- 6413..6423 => 2.74 angstrom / 2.22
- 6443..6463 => 6.23 angstrom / 2.15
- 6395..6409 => 4.11 angstrom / 2.14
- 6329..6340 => 1.50 angstrom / 2.5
